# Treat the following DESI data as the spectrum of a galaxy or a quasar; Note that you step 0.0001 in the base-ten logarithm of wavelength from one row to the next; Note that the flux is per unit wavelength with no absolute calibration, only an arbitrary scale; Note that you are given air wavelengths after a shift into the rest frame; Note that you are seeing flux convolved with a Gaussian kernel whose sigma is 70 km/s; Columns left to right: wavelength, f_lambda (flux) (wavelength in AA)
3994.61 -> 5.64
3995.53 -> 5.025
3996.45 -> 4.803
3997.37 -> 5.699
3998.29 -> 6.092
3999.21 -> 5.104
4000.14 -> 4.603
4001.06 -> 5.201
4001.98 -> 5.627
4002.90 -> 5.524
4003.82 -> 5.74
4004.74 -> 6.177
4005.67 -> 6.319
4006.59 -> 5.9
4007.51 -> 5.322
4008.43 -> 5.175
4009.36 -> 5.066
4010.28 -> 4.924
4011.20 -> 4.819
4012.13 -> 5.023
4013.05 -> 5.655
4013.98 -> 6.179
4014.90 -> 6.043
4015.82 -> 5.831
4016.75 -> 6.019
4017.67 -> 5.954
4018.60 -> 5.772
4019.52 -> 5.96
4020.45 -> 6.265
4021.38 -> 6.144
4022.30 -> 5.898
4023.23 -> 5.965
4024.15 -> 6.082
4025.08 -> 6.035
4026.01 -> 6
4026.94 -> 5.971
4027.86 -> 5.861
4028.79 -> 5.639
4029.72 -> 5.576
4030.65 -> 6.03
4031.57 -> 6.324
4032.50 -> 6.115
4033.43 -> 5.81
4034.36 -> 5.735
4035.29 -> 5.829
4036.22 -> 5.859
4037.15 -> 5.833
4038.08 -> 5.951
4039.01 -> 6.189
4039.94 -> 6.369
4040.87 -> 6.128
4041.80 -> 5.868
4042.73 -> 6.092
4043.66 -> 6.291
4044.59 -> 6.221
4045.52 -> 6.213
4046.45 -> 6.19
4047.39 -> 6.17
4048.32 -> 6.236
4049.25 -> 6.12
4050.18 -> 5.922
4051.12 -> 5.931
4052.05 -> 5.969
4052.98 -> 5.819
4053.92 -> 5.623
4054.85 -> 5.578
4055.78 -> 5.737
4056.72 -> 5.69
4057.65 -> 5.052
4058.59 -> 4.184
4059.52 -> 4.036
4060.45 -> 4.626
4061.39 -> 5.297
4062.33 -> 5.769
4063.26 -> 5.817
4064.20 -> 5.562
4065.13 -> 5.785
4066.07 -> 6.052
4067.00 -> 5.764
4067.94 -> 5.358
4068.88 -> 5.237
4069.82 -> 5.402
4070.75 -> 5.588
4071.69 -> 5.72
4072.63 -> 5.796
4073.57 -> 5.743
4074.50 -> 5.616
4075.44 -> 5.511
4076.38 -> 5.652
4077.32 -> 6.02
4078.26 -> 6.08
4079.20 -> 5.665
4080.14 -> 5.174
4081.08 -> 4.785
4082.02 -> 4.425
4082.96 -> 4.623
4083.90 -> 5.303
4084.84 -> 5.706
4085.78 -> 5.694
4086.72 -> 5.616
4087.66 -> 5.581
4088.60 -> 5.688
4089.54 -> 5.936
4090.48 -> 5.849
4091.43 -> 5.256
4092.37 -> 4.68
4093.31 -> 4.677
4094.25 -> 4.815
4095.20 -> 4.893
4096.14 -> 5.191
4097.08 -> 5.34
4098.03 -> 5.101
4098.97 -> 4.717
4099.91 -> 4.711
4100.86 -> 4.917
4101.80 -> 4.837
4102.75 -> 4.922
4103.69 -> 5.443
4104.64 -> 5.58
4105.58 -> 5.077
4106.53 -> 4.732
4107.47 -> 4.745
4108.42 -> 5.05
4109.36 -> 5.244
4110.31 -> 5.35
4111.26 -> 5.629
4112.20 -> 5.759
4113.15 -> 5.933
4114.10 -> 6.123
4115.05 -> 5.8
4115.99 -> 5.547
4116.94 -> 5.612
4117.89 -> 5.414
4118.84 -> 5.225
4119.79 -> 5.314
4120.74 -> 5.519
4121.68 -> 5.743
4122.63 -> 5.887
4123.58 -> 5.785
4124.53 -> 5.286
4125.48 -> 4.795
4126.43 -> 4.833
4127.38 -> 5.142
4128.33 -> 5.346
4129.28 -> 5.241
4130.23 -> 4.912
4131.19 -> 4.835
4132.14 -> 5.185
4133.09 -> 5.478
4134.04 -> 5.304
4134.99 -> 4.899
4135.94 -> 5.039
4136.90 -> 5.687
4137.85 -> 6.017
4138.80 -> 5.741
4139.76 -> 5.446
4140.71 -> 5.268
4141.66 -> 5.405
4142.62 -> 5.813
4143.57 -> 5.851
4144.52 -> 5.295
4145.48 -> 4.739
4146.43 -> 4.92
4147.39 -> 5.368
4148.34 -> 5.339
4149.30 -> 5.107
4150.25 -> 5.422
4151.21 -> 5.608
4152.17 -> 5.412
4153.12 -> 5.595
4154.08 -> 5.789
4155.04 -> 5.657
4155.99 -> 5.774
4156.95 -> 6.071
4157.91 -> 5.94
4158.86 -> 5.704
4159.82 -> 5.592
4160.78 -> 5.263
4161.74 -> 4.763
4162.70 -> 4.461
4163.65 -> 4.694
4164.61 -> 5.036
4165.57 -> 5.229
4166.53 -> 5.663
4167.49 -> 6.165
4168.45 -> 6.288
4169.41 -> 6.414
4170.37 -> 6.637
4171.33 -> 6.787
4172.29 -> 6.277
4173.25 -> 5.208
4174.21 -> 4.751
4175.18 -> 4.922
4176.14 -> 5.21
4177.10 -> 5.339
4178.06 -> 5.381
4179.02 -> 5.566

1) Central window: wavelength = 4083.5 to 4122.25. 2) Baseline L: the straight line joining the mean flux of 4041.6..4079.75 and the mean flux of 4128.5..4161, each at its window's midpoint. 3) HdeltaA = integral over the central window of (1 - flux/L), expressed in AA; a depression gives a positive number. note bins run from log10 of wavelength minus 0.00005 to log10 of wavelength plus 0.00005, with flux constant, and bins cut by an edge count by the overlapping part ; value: 1.6 AA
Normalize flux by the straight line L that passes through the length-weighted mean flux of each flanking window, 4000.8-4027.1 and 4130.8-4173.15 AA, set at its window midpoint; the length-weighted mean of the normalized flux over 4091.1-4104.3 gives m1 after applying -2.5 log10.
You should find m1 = 0.13 mag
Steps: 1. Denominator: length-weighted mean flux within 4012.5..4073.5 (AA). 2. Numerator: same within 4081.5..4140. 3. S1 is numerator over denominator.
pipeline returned 0.9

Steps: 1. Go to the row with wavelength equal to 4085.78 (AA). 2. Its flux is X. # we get 5.694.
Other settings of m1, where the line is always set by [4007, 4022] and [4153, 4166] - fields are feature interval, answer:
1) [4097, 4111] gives 0.09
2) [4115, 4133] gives 0.02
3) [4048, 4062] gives 0.02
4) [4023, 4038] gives -0.06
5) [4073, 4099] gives 0.03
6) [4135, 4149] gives 0.00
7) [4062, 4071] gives -0.02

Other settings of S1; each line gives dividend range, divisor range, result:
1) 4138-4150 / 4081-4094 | 1.02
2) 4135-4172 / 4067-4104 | 1.04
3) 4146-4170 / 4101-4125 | 1.01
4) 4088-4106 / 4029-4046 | 0.85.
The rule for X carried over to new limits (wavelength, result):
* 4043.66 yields 6.291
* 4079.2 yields 5.665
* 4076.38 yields 5.652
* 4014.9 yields 6.043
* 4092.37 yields 4.68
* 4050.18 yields 5.922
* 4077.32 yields 6.02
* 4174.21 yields 4.751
